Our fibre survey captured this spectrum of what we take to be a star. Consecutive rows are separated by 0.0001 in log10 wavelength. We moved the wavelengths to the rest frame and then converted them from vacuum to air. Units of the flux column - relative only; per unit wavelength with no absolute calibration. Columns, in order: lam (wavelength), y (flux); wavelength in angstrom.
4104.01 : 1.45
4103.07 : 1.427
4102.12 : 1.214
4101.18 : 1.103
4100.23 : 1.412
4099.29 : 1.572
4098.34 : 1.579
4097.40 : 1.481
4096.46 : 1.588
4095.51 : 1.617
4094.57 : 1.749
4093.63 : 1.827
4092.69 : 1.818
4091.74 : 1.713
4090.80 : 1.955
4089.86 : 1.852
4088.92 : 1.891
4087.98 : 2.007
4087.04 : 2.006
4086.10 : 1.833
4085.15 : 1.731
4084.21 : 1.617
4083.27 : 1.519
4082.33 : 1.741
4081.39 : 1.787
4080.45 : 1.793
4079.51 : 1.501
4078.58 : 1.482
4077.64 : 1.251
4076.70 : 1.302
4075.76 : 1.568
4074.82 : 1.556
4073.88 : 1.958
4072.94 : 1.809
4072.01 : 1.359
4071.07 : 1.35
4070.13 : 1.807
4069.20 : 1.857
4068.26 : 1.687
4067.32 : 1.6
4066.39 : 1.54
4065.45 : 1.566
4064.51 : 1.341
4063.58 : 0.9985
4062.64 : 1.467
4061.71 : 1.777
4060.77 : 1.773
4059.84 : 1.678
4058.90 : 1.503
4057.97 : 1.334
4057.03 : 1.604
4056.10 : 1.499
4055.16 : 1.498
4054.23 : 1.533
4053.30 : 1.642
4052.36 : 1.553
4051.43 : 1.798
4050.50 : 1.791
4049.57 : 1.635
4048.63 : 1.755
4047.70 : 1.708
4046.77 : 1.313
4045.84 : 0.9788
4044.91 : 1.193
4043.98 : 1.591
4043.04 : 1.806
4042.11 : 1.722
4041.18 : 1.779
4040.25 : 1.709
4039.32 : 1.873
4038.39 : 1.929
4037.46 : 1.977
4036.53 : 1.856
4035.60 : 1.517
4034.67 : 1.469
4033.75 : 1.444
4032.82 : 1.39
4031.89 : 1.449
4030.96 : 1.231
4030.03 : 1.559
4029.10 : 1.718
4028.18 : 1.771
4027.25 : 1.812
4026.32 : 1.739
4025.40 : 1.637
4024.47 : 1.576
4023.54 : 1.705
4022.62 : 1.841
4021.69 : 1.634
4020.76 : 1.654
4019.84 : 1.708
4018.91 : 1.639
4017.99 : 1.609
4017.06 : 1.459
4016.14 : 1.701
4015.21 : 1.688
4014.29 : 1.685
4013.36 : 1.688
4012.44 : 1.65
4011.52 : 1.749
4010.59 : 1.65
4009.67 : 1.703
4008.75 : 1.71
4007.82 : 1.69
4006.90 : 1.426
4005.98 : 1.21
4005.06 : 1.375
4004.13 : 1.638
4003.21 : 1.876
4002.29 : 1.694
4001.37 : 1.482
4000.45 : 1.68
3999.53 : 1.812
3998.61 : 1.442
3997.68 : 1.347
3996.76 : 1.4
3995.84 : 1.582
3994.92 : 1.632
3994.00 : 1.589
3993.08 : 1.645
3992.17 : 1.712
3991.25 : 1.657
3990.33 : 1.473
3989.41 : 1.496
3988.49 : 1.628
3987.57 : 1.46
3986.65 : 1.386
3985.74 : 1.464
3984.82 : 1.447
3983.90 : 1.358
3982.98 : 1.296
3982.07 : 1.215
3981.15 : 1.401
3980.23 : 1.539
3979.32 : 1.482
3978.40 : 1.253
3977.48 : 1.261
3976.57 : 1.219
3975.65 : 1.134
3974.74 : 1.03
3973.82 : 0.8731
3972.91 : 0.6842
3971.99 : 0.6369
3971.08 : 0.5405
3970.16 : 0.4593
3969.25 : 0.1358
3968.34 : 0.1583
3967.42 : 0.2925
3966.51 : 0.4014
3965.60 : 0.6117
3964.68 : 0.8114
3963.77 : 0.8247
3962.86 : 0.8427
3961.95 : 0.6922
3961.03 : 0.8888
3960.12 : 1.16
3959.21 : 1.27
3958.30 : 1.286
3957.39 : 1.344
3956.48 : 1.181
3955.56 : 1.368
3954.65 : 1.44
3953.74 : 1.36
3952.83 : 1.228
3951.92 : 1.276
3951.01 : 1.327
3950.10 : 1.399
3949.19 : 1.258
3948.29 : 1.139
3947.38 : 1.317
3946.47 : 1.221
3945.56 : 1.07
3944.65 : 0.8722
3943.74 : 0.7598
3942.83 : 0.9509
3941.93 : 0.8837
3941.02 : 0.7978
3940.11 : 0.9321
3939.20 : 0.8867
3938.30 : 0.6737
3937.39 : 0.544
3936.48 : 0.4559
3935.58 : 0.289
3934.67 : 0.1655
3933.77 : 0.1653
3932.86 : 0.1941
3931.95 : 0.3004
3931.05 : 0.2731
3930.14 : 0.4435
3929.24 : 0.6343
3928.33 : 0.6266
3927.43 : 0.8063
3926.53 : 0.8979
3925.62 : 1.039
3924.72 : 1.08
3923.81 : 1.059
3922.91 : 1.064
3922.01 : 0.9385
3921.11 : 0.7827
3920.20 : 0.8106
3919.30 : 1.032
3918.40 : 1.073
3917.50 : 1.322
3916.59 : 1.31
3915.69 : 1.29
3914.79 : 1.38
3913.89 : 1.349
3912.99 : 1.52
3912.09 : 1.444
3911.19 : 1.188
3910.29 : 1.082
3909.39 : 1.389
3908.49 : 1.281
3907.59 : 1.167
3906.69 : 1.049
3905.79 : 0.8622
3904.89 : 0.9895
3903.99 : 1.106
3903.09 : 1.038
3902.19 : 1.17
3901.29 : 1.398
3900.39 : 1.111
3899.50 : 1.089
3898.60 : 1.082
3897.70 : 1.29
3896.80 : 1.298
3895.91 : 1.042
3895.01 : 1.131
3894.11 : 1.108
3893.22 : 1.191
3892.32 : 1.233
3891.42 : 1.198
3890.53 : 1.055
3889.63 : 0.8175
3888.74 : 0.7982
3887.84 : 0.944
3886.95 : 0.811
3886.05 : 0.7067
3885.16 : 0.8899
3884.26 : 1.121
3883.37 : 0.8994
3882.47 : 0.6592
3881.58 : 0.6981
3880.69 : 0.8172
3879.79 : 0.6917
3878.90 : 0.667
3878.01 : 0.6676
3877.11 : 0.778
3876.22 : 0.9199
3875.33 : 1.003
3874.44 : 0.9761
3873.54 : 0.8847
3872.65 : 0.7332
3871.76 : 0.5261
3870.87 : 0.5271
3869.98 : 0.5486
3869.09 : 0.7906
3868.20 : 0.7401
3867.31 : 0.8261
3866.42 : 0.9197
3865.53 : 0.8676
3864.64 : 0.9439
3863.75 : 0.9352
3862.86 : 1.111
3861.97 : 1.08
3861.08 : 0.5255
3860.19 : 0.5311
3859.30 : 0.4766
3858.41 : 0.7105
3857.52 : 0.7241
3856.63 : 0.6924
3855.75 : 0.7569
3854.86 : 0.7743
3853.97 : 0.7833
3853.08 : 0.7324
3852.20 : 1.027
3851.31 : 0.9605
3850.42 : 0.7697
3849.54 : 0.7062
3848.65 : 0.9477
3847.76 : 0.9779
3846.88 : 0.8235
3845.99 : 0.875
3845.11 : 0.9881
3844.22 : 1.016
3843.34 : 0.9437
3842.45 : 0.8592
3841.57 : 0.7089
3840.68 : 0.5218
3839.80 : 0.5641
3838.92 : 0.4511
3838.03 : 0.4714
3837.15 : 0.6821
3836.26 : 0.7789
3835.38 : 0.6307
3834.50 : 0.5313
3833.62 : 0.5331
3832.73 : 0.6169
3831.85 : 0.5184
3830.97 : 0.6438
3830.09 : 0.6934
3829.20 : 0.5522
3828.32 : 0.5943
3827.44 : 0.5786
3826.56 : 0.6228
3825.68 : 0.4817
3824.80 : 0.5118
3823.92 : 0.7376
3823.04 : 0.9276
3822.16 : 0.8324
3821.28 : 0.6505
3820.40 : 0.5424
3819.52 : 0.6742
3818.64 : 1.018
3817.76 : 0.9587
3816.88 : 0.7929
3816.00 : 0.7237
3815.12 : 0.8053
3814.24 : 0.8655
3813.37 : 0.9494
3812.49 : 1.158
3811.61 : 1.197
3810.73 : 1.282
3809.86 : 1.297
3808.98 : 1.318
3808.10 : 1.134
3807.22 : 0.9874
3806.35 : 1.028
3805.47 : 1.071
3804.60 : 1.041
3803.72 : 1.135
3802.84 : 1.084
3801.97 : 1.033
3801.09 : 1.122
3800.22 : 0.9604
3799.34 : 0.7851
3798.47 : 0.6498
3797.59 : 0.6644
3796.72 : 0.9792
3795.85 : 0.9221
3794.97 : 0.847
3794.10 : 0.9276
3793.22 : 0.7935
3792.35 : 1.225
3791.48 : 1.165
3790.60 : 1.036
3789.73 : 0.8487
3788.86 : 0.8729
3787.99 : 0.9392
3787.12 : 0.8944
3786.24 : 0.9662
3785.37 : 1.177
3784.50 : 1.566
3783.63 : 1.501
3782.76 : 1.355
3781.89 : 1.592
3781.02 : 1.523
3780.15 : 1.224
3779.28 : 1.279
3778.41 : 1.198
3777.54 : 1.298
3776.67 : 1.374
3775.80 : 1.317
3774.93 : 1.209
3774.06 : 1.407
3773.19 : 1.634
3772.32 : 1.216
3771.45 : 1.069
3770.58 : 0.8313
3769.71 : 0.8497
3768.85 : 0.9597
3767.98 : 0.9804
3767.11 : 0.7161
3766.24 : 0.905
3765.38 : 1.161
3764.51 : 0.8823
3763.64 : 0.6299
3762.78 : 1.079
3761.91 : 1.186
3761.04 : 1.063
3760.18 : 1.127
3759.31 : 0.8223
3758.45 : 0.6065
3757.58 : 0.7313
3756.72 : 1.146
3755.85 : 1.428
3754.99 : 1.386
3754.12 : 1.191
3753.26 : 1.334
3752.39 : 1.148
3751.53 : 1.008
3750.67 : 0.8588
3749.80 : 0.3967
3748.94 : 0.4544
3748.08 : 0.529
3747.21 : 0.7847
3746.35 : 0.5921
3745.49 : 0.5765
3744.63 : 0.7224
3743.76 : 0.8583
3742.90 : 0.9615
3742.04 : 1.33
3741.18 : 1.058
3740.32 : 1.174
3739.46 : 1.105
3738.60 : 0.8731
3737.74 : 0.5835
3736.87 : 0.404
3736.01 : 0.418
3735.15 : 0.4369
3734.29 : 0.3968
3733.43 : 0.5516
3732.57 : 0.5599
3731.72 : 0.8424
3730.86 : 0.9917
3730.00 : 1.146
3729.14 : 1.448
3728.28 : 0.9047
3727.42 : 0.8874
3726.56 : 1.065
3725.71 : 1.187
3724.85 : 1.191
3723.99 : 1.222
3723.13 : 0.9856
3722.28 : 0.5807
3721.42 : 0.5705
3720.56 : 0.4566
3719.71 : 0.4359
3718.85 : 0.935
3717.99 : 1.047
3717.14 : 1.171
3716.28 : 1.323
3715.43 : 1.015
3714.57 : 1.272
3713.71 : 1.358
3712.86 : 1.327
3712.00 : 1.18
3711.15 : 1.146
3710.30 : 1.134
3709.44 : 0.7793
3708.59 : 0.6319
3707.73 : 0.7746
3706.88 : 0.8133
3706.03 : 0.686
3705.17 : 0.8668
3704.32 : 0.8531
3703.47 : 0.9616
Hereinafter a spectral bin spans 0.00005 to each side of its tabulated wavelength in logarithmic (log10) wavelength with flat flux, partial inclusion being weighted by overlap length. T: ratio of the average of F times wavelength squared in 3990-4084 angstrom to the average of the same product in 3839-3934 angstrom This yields 1.90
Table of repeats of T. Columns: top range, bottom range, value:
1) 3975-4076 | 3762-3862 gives 1.93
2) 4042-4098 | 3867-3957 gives 1.83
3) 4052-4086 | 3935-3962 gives 1.60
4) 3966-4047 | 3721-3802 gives 1.67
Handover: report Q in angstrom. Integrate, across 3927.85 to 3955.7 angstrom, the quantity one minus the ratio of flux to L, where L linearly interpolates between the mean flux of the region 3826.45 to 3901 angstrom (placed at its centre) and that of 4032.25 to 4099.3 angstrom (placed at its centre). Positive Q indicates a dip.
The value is 7.4 angstrom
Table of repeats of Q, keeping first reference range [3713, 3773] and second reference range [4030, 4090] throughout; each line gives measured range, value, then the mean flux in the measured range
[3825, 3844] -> 8.46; 0.622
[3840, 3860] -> 6.08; 0.801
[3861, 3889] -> 9.04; 0.817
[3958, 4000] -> 8.42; 1.15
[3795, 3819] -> 1.43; 0.996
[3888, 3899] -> 1.30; 1.1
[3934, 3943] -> 4.75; 0.637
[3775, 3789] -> -3.60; 1.26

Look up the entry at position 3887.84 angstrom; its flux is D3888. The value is 0.944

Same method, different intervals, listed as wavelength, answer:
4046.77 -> 1.313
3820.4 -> 0.5424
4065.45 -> 1.566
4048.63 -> 1.755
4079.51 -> 1.501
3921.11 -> 0.7827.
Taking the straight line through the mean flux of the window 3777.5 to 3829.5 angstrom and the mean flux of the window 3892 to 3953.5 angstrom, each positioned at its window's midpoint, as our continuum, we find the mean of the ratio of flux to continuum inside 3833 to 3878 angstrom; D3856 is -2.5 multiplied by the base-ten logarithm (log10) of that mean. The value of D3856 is 0.268 mag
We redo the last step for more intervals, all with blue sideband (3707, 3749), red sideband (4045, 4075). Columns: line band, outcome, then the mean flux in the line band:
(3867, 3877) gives 0.47 mag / 0.771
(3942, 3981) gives 0.33 mag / 1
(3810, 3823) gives 0.19 mag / 0.9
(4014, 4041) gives -0.11 mag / 1.66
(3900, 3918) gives 0.03 mag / 1.22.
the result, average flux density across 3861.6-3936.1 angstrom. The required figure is 0.929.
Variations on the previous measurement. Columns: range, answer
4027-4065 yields 1.58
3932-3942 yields 0.521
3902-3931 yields 1.06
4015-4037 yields 1.62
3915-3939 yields 0.749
